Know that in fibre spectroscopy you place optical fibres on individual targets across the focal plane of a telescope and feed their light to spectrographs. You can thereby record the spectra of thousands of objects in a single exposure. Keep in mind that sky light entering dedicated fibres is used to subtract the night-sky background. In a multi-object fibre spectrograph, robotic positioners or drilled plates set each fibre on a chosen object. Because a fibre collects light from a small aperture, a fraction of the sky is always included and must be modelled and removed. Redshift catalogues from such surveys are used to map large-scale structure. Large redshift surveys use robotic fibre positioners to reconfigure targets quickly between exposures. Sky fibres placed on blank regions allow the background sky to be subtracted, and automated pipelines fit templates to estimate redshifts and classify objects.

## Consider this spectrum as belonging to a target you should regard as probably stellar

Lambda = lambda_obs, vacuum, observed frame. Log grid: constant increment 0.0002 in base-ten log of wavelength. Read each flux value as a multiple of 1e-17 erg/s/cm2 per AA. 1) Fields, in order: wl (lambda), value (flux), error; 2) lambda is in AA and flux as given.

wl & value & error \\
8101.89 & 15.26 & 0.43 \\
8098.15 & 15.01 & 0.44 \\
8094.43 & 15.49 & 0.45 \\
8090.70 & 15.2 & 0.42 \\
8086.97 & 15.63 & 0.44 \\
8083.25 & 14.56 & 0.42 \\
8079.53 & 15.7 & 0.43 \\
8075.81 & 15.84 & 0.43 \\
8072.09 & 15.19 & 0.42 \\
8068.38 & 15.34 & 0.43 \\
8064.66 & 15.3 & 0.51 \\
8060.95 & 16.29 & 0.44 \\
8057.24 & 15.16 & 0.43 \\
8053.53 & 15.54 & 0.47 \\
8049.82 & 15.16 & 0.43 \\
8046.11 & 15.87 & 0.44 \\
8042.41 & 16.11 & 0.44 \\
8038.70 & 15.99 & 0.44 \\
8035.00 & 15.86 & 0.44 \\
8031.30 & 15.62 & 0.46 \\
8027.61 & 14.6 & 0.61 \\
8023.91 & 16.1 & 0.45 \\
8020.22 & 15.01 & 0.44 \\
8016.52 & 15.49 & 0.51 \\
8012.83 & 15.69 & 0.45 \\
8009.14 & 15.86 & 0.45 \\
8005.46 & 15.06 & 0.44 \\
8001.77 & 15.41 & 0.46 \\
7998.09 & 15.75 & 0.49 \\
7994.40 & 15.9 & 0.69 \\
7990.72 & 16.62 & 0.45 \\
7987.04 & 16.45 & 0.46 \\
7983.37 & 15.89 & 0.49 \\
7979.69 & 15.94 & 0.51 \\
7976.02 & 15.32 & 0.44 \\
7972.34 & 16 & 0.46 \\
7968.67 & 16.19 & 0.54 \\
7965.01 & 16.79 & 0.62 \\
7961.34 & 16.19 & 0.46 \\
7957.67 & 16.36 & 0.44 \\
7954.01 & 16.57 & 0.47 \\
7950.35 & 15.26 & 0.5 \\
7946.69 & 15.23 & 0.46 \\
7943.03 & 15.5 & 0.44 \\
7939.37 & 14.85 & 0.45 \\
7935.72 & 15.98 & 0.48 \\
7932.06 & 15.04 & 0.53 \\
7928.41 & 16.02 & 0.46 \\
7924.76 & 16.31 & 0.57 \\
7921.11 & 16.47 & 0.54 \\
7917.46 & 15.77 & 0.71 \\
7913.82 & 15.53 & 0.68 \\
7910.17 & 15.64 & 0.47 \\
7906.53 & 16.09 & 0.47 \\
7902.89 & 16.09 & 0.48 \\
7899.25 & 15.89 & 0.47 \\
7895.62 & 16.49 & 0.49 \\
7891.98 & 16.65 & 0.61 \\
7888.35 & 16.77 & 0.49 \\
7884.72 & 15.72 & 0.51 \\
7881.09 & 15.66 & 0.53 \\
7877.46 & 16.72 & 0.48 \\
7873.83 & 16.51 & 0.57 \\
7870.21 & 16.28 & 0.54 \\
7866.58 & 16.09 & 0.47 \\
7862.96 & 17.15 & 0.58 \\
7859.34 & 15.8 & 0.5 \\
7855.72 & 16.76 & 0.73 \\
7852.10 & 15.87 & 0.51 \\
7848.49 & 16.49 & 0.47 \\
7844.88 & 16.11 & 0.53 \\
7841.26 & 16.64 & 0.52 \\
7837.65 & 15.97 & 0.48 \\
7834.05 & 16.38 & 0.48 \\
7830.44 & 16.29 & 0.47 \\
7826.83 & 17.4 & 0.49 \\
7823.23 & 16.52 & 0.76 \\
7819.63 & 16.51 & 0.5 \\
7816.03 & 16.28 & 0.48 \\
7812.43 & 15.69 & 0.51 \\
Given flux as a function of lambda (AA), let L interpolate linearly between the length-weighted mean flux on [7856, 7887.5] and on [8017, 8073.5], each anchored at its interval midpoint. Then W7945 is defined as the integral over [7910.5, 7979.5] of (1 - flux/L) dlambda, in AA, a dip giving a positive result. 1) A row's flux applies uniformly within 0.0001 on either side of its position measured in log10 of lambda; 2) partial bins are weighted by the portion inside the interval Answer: 0.5 AA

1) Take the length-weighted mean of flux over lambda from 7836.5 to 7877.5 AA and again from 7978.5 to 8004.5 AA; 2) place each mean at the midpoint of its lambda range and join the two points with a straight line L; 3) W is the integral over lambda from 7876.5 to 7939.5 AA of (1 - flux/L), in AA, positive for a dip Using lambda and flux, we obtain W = 0.8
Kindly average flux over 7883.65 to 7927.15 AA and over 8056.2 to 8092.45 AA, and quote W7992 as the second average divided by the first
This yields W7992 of 0.96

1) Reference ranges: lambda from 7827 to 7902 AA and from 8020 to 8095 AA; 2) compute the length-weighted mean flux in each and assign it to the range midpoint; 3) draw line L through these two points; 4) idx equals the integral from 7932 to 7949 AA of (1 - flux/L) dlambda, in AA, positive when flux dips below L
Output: 0.7 AA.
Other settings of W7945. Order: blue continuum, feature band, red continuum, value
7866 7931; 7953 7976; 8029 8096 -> -0.5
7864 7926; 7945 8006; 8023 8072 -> -0.4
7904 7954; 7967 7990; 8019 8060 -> -0.5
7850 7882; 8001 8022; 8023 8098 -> 0.4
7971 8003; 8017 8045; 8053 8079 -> 0.2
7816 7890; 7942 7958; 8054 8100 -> 0.2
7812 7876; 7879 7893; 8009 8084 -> 0.0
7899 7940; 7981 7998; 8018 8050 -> -0.5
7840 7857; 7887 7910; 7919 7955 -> -0.4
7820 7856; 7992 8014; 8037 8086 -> 0.2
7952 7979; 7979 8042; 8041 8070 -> 0.7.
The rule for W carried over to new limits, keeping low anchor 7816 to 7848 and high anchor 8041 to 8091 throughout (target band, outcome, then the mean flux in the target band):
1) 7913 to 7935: 0.28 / 15.9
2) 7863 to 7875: -0.07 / 16.4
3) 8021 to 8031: 0.20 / 15.4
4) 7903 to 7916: 0.28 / 15.8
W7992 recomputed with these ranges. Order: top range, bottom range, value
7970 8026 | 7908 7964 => 1.00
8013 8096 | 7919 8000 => 0.97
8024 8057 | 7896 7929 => 0.97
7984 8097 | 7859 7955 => 0.97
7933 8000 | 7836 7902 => 0.98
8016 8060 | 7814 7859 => 0.95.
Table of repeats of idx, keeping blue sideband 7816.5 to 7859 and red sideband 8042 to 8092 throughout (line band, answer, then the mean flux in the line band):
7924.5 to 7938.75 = 0.3 AA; 15.7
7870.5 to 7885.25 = 0.0 AA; 16.2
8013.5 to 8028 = 0.2 AA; 15.4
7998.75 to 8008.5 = 0.2 AA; 15.4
